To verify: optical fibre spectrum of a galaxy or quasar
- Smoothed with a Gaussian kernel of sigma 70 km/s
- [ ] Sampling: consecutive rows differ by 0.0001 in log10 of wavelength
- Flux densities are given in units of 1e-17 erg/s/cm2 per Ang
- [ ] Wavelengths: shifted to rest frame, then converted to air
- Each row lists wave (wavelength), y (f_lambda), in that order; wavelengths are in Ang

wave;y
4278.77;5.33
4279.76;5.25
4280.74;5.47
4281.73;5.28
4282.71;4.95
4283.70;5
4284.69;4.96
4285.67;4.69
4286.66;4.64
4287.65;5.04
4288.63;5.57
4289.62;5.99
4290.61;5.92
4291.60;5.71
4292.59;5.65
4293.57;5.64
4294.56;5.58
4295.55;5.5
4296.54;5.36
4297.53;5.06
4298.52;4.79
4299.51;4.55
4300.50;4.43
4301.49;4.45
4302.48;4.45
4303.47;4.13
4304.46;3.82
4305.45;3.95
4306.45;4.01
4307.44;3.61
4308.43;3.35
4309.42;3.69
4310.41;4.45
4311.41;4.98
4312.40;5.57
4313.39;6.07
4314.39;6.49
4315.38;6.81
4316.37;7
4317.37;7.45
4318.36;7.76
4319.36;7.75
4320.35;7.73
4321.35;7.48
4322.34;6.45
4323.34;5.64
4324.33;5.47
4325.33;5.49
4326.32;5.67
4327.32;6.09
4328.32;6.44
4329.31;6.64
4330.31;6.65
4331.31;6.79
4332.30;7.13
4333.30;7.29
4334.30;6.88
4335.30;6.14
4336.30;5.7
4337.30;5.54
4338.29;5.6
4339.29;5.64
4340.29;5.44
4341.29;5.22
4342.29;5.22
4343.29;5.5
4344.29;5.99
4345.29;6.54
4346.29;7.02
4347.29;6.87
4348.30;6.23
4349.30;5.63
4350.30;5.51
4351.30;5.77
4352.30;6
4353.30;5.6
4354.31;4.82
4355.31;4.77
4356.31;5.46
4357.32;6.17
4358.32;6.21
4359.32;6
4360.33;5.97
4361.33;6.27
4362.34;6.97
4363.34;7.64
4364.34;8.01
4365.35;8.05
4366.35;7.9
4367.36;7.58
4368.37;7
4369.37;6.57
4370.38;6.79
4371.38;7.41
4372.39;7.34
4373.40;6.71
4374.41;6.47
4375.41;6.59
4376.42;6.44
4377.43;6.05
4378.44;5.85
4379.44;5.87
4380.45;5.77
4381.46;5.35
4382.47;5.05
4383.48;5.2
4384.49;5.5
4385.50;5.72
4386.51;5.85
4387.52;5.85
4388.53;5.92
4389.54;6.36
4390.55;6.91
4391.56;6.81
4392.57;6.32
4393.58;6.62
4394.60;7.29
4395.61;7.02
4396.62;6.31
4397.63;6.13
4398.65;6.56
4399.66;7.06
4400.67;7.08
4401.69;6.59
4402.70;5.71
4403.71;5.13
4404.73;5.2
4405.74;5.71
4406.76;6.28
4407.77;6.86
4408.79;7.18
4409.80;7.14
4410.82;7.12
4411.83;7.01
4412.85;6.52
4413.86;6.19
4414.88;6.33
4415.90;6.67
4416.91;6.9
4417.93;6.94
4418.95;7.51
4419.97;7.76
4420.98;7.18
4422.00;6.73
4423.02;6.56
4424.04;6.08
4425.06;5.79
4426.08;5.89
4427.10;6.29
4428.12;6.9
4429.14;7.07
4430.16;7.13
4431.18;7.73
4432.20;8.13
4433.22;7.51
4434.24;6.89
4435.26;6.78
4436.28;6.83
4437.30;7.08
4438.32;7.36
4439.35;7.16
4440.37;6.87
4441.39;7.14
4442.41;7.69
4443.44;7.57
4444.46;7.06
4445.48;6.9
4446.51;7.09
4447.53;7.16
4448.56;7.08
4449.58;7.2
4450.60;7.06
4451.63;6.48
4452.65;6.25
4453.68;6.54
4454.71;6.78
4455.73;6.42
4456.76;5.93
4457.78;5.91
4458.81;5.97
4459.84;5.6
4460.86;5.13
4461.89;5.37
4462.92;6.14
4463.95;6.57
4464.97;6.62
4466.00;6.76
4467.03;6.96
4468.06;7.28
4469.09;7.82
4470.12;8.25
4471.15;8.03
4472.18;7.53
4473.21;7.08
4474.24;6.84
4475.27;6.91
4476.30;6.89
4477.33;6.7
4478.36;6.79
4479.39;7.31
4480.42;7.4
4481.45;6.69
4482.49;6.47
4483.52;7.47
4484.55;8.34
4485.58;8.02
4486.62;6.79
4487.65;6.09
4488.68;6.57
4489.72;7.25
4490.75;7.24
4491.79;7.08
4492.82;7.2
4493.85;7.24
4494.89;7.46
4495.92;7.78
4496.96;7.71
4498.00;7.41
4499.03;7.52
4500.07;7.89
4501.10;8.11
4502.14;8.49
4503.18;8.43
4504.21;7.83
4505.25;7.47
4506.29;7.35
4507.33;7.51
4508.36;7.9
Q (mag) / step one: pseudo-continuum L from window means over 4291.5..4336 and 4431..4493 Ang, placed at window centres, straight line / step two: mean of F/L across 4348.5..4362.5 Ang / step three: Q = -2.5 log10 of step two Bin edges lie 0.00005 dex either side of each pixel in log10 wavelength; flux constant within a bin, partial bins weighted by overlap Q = 0.049 mag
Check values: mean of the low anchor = 5.69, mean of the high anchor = 6.94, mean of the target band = 5.78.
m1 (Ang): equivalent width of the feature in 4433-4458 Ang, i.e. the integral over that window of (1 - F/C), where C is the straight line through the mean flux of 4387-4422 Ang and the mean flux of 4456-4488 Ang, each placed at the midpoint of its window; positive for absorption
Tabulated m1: -0.7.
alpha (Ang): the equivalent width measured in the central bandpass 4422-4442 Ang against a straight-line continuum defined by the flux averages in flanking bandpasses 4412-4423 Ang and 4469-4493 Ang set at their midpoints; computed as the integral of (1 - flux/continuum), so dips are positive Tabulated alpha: 0.1 Ang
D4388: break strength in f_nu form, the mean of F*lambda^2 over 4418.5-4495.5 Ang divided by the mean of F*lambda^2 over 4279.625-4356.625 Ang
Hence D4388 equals 1.31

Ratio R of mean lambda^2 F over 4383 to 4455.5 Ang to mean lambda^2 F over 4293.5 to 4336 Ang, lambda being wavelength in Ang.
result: 1.2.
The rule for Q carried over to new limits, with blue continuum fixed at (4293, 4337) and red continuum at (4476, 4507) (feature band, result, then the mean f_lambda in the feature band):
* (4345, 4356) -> 0.029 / 5.87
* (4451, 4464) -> 0.162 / 6.07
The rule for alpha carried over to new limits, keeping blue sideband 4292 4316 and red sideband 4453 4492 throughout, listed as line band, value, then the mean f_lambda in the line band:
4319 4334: -4.24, 6.58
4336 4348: -1.26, 5.86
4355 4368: -2.78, 6.72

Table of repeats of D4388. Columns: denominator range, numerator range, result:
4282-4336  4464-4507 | 1.42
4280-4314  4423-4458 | 1.50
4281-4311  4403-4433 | 1.47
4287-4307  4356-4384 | 1.36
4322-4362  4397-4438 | 1.16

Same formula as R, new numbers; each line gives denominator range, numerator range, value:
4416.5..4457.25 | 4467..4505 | 1.09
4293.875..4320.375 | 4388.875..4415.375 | 1.30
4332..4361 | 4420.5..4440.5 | 1.21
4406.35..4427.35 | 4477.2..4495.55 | 1.10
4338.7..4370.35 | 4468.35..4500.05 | 1.23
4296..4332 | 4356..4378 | 1.25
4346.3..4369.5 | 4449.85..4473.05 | 1.08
